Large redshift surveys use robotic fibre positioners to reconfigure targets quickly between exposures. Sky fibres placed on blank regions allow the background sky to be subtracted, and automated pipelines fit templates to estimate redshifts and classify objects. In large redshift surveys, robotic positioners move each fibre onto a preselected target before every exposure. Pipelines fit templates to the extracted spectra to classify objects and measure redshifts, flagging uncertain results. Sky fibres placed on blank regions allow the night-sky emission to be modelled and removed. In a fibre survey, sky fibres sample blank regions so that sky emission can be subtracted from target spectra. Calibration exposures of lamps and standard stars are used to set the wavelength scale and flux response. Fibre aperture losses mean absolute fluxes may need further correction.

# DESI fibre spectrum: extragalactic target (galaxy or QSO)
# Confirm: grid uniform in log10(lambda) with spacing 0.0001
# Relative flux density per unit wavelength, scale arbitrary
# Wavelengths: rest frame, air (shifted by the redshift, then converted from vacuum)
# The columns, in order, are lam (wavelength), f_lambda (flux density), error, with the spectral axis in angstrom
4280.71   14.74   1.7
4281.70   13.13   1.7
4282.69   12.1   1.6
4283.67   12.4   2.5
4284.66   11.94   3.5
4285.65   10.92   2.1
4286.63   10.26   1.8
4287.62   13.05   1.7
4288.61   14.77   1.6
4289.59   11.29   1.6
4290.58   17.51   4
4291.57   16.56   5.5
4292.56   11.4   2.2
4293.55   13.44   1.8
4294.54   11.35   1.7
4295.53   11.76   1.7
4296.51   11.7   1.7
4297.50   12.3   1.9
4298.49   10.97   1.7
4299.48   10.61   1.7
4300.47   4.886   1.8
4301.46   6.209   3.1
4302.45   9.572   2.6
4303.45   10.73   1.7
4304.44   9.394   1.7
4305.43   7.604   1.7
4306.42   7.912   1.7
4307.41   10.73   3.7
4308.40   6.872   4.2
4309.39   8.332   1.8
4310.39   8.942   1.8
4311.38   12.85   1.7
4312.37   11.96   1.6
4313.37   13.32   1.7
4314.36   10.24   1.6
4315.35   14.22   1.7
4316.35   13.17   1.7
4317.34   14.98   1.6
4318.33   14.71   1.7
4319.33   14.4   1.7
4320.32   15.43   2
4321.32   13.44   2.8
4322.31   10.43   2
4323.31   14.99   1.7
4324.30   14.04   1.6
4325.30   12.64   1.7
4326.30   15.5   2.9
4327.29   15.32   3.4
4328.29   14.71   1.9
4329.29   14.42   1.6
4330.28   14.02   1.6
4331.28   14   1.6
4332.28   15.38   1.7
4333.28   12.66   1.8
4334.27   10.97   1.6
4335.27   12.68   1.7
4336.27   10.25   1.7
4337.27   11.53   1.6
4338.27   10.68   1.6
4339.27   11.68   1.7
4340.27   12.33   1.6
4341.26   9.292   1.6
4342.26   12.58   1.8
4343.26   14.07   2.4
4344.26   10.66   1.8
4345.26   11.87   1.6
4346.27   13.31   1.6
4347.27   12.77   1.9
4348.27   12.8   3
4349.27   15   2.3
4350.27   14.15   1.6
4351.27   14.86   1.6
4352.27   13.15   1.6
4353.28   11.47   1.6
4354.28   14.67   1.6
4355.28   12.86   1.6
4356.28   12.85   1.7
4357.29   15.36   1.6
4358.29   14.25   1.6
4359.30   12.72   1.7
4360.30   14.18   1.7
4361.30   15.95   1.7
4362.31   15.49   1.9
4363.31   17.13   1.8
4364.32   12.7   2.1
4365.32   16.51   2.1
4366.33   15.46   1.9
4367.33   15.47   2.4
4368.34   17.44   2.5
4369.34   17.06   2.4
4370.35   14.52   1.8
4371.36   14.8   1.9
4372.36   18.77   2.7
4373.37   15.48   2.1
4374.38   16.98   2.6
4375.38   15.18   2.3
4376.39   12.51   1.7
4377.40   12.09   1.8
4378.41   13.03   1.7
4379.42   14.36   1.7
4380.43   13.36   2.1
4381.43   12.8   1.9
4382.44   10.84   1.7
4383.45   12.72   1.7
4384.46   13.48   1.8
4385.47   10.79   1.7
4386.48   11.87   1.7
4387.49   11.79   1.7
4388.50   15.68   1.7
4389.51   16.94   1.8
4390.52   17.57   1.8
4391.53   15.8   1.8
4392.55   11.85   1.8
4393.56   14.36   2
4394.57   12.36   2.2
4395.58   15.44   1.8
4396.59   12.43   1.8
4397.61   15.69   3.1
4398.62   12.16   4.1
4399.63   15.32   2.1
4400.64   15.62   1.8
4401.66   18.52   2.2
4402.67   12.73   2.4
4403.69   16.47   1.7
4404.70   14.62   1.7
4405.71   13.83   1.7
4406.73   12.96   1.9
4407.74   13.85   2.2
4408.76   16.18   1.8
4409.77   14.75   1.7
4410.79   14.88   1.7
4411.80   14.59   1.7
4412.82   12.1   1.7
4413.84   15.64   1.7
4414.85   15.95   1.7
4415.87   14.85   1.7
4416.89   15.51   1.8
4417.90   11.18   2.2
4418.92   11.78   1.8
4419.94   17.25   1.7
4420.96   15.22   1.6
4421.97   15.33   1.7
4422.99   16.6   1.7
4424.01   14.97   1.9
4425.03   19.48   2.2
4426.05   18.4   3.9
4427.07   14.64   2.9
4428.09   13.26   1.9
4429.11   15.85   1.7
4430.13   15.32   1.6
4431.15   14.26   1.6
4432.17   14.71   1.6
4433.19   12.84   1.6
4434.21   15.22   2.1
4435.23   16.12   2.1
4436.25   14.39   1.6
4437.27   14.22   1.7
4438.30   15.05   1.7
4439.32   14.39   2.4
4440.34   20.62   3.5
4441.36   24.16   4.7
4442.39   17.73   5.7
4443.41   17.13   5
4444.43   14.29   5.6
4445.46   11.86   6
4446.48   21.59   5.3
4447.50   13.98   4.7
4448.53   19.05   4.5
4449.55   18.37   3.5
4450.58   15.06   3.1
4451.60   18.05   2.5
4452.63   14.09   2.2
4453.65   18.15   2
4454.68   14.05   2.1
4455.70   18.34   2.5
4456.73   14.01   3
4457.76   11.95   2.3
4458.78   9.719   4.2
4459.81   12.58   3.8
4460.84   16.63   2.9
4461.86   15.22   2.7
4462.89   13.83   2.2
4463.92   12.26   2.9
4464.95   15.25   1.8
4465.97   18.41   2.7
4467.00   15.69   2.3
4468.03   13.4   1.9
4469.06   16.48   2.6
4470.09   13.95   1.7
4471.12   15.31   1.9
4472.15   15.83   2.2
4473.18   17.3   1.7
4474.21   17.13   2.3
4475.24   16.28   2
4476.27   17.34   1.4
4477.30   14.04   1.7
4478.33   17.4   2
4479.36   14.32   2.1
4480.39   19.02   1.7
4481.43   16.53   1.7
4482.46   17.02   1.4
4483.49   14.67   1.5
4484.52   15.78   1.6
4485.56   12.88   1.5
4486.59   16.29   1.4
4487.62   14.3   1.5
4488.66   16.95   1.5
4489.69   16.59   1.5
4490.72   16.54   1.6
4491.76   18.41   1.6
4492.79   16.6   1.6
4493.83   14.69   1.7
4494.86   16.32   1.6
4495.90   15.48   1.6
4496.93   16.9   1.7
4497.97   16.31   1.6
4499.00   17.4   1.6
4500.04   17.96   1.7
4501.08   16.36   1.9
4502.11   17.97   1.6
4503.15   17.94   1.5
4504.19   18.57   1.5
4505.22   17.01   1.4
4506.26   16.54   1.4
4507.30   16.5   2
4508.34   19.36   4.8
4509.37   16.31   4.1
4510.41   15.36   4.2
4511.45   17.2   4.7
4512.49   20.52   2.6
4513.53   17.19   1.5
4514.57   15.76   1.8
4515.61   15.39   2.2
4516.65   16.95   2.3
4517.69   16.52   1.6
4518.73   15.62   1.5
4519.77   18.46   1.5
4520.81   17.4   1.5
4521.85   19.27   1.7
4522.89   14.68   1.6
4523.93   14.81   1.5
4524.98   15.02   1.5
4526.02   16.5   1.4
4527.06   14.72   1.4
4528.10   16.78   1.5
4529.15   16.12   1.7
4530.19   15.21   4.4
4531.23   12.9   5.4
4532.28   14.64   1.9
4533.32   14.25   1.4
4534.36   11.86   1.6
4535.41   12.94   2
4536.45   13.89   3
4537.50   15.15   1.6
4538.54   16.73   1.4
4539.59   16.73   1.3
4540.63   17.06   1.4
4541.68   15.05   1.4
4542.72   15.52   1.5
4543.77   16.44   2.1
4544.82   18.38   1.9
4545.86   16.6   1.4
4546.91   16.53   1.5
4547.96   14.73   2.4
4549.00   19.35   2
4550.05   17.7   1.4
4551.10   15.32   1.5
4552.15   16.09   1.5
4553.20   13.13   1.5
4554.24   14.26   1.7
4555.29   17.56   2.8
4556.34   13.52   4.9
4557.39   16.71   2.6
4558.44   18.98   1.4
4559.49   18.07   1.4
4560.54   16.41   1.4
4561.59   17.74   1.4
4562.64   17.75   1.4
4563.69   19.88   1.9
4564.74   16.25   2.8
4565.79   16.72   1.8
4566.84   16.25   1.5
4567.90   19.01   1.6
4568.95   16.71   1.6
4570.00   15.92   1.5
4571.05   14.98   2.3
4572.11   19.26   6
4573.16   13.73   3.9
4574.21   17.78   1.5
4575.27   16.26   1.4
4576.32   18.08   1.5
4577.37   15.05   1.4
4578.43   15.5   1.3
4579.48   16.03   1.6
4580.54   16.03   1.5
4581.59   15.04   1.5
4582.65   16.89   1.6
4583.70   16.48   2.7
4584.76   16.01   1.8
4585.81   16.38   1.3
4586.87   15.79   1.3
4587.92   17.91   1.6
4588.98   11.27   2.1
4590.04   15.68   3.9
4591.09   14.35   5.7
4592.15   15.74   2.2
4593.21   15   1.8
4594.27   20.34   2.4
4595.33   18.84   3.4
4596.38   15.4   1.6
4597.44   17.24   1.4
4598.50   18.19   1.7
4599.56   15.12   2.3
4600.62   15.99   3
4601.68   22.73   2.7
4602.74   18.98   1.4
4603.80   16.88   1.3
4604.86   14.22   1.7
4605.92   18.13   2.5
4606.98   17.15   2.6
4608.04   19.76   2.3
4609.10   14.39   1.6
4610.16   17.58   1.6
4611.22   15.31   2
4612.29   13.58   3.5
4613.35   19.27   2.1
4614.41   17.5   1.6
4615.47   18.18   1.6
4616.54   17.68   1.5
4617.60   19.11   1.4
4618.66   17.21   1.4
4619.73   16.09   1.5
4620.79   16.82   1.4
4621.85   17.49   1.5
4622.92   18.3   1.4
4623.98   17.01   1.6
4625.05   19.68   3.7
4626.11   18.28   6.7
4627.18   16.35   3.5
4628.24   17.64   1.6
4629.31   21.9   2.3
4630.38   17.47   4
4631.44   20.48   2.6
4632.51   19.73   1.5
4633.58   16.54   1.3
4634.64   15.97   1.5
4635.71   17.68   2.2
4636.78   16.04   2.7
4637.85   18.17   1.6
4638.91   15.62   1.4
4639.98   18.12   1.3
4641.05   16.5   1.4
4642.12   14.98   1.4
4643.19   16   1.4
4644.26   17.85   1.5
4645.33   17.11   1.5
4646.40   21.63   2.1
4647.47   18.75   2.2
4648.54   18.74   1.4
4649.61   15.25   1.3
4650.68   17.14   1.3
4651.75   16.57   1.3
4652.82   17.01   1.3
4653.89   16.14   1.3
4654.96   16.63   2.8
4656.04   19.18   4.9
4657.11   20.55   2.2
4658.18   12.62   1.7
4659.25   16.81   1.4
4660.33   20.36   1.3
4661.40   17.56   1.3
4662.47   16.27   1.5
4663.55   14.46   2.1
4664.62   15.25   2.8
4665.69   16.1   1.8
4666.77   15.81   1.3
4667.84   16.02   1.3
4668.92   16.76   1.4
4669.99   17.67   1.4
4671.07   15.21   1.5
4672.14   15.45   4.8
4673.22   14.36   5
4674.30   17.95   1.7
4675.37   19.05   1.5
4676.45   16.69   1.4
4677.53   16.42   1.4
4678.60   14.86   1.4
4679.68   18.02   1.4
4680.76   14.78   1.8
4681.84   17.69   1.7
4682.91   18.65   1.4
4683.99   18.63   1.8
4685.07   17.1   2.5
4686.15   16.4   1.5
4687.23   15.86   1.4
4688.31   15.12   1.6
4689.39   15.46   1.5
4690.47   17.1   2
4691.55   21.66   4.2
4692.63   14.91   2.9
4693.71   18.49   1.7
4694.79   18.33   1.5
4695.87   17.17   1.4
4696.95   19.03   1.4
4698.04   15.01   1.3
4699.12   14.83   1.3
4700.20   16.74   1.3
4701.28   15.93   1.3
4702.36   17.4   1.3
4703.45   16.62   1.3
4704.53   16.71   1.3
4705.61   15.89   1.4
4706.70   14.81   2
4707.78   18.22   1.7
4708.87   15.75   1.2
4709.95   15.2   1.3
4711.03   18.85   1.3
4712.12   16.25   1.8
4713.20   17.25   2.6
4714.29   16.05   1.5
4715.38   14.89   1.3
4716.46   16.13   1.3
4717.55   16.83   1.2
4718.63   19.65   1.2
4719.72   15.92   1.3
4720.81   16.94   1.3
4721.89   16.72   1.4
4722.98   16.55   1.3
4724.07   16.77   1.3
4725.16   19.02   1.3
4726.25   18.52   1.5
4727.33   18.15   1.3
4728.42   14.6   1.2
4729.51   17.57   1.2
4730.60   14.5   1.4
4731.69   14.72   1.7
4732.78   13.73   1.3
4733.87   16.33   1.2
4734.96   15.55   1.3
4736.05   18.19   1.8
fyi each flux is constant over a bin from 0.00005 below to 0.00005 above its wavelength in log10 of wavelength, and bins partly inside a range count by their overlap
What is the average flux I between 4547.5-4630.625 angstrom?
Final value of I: 16.9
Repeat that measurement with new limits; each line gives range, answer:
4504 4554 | 16.1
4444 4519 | 16.1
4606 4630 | 17.6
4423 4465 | 15.6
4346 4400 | 14.2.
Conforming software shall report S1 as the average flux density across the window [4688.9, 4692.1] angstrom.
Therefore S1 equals 18.1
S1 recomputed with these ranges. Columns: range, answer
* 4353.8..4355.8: 13.8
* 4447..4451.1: 16.6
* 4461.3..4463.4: 14.6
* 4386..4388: 11.8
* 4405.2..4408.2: 13.6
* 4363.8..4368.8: 15.5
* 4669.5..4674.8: 16.1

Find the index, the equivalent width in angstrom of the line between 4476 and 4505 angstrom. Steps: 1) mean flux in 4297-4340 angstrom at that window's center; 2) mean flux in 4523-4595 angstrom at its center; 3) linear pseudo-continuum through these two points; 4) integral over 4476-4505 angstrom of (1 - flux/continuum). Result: -3.1 angstrom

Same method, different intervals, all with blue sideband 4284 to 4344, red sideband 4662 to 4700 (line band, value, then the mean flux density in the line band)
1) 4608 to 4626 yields -1.66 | 17.3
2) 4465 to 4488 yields -2.92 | 15.9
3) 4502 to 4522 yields -3.72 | 17.2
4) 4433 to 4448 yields -2.94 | 16.3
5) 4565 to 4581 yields -1.24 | 16.5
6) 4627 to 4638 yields -1.37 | 18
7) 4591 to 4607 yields -1.64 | 17.2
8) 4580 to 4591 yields -0.17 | 15.7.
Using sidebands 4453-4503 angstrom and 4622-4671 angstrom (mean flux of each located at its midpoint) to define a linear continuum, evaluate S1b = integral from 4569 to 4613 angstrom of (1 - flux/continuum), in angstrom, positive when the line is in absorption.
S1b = 0.9 angstrom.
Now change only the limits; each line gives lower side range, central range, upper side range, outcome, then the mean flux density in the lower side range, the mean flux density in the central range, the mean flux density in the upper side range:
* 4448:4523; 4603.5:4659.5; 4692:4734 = -3.11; 16.2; 17.4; 16.6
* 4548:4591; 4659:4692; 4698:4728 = -0.21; 16.4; 16.7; 16.7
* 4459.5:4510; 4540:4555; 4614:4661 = 0.52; 16.2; 16.2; 17.6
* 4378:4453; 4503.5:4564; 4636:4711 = -1.70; 15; 16.3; 16.8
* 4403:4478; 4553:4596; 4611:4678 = 0.40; 15.4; 16.4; 17.2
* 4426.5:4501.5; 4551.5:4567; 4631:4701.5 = -0.24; 15.8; 16.6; 17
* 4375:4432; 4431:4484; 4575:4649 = -2.28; 14.4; 15.8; 17.1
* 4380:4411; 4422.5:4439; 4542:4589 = -0.81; 14.1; 15.3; 16.5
